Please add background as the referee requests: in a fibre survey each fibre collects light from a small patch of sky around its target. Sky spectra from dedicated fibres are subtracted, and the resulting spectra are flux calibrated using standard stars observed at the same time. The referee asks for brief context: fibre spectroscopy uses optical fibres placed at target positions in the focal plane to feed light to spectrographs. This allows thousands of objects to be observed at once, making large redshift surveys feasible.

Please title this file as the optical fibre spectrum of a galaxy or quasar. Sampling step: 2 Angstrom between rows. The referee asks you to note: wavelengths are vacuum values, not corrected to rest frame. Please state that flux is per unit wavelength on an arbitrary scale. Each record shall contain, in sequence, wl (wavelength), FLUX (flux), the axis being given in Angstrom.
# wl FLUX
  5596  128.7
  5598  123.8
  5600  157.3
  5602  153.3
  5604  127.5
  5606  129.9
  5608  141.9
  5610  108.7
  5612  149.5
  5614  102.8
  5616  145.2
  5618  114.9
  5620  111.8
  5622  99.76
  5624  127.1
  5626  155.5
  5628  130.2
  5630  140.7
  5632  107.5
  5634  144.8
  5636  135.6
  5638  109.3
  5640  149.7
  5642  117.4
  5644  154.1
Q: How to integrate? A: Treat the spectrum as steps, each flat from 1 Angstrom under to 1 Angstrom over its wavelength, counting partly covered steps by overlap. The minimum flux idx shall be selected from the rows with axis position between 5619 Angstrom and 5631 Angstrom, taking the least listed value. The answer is 99.76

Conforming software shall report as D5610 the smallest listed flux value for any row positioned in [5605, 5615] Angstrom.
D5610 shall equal 102.8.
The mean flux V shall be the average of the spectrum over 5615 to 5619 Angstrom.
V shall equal 130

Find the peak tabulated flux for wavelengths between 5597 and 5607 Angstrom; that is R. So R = 157.3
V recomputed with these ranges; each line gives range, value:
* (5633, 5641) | 135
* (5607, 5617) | 130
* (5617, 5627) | 122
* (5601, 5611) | 132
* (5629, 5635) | 131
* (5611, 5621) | 125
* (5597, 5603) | 145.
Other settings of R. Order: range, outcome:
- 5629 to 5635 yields 144.8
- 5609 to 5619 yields 149.5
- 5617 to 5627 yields 155.5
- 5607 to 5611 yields 141.9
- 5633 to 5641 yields 149.7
